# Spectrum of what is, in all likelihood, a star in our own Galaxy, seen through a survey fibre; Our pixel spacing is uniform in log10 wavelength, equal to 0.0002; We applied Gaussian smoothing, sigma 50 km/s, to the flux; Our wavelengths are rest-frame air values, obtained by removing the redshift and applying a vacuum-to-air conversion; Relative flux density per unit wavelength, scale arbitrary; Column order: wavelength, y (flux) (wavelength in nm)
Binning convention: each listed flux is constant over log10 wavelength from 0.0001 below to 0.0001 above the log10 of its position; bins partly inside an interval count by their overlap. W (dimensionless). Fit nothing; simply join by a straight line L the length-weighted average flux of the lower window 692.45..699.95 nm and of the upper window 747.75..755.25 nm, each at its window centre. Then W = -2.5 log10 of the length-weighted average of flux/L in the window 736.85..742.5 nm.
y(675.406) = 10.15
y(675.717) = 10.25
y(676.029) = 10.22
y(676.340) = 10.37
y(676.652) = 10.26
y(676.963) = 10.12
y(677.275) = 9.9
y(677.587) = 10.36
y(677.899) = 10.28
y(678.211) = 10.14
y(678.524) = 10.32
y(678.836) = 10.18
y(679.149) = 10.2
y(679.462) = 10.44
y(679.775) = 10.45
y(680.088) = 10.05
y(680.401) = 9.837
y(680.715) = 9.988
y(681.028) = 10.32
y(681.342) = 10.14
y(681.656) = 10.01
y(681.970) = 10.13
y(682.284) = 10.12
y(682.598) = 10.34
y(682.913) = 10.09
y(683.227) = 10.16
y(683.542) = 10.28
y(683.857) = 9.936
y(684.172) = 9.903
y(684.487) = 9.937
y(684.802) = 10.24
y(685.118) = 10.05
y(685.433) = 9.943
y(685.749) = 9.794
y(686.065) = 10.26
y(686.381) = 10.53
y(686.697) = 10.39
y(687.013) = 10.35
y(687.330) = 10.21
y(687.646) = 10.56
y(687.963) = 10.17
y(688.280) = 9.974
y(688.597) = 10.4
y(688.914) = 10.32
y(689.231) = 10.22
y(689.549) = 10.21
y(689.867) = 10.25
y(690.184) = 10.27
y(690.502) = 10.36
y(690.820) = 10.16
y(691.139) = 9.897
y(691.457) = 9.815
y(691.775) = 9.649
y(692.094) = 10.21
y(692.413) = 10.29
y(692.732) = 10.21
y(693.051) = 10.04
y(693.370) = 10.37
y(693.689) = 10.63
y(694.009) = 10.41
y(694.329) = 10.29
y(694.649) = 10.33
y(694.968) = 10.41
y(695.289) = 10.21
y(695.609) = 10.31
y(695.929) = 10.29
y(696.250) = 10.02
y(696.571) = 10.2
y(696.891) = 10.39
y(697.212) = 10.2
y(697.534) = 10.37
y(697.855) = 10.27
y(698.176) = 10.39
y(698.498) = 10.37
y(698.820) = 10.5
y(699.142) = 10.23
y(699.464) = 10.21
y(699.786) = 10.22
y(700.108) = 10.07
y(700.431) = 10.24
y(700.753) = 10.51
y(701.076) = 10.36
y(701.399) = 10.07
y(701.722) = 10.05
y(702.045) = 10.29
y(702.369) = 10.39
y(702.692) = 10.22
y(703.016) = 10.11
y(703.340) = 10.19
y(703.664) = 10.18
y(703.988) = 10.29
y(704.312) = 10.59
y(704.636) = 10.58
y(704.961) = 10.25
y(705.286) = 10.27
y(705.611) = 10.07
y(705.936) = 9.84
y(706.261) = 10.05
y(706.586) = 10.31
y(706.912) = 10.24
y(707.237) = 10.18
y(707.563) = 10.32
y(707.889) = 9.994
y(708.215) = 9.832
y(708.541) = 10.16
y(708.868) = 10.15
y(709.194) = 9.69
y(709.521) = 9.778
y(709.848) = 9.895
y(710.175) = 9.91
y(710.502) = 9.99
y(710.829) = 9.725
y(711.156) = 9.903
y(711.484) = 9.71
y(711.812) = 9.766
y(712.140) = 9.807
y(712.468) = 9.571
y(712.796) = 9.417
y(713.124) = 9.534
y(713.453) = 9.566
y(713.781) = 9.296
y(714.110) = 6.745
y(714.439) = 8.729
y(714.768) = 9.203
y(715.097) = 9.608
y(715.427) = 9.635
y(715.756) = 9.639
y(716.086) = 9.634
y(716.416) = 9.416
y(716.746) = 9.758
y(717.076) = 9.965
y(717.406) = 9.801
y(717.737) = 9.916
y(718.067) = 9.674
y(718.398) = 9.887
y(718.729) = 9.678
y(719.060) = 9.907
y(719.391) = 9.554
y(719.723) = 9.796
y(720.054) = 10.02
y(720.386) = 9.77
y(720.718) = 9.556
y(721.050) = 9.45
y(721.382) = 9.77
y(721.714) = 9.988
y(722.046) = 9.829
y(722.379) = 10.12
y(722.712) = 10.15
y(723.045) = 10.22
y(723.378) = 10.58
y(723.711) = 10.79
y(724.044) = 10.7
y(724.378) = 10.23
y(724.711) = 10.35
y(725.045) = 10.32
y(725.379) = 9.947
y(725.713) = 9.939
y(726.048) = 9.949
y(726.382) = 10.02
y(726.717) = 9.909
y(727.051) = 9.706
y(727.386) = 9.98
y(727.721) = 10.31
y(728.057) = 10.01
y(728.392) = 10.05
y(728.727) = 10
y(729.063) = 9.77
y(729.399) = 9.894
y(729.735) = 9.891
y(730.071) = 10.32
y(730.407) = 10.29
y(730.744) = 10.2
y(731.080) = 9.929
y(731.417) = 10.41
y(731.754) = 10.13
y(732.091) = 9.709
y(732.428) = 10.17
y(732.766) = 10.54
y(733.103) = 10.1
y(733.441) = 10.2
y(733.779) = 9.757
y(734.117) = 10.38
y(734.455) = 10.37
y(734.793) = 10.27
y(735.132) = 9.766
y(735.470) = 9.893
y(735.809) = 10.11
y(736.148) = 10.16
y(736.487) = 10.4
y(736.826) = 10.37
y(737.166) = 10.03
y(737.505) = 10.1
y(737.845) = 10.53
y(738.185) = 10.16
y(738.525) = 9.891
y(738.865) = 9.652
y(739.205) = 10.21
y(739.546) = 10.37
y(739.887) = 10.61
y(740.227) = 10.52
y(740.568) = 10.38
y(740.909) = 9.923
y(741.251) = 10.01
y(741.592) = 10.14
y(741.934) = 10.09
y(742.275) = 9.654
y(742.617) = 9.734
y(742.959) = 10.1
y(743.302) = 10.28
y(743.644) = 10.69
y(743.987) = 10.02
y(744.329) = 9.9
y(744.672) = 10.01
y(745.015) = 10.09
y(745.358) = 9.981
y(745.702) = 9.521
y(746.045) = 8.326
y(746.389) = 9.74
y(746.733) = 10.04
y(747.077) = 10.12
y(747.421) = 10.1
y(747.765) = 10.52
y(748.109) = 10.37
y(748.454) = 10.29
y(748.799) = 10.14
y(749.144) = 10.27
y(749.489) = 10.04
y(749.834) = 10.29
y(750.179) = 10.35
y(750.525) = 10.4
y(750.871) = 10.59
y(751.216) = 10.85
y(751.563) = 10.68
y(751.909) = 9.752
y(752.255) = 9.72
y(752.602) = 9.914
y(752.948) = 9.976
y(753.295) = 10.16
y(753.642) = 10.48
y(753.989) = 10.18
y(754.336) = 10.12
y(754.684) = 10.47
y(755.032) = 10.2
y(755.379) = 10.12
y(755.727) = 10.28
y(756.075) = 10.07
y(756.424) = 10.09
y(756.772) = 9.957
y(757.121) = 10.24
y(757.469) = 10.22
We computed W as 0.013 mag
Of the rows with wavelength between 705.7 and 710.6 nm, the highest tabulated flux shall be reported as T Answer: 10.32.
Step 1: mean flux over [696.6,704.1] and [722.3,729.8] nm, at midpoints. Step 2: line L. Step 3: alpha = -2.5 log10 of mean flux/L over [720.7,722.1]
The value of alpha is 0.05 mag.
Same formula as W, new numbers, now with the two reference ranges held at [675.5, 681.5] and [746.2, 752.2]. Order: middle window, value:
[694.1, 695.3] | -0.01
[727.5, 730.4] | 0.02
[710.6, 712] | 0.05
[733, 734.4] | 0.01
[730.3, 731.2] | 0.01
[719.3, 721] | 0.06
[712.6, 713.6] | 0.08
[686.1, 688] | -0.02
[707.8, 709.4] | 0.03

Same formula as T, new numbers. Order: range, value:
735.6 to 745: 10.69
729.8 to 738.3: 10.54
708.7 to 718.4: 10.15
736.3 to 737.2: 10.4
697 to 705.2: 10.59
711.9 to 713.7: 9.807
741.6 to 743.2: 10.1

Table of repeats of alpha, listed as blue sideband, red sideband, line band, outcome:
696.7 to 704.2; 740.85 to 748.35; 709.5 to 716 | 0.08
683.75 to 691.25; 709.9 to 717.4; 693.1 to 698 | -0.04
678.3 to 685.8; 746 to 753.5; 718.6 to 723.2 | 0.03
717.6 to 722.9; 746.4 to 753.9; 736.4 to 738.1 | -0.02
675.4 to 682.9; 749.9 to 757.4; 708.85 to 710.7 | 0.03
